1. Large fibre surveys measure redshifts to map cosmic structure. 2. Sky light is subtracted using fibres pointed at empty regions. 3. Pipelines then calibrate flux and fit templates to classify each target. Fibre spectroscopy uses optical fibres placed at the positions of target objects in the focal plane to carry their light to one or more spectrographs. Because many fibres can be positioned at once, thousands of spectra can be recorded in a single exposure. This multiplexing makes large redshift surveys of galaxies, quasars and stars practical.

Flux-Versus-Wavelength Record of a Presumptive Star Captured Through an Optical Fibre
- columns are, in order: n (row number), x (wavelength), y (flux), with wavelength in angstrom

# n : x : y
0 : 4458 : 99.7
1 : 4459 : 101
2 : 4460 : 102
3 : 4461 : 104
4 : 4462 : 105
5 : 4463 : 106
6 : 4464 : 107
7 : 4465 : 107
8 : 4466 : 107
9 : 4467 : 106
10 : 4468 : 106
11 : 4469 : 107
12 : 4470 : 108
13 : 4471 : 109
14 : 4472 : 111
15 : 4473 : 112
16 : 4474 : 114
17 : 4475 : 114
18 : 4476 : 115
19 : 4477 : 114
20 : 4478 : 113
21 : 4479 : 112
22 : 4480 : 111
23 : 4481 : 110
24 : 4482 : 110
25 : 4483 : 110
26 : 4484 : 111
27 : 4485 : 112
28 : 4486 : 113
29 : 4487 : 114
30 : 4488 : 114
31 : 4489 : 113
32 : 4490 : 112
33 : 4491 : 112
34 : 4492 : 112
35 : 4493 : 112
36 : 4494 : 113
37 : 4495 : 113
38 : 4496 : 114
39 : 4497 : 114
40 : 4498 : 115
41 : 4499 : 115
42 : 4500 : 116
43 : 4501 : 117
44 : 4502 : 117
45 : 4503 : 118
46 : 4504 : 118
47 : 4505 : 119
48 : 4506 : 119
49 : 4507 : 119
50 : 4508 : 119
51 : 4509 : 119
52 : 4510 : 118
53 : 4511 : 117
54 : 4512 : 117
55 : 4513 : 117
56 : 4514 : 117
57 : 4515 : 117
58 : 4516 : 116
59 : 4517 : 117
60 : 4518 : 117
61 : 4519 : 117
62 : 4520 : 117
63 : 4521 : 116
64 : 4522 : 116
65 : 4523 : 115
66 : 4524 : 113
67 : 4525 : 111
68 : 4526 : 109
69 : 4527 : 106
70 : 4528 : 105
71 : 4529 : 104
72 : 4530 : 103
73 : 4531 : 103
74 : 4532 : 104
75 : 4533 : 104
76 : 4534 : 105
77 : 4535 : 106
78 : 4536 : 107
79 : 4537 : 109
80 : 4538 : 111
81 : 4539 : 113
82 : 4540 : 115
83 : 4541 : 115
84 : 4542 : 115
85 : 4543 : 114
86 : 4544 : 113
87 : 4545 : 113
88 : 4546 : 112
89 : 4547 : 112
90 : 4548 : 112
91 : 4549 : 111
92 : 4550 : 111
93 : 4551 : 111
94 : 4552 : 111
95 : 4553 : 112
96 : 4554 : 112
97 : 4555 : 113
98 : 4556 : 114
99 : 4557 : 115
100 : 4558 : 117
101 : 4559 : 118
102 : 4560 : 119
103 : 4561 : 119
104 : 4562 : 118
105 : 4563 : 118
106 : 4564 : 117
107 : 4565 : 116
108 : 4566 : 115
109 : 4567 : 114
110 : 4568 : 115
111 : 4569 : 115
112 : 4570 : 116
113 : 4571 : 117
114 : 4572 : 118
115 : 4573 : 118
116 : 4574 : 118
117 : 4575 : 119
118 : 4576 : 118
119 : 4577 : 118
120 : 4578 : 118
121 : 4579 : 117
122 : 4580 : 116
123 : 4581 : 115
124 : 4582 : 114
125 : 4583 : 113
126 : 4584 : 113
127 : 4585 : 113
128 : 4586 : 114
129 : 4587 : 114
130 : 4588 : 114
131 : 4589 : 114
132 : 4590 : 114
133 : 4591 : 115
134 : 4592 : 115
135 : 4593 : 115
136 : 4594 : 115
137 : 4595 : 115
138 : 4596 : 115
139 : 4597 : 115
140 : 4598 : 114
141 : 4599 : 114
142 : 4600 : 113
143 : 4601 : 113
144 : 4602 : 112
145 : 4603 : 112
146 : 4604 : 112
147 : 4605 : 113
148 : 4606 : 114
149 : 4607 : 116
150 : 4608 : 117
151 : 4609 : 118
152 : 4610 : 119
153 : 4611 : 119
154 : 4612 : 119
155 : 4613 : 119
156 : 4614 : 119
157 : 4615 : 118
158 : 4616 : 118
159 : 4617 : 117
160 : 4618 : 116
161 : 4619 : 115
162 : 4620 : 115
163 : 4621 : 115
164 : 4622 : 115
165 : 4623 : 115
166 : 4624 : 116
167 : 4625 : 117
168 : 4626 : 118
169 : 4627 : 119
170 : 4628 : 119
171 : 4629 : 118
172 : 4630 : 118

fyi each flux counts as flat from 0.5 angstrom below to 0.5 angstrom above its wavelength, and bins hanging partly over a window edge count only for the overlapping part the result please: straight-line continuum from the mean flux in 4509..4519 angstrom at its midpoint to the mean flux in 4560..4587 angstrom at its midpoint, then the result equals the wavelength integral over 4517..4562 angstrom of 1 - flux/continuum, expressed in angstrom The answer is 1.9 angstrom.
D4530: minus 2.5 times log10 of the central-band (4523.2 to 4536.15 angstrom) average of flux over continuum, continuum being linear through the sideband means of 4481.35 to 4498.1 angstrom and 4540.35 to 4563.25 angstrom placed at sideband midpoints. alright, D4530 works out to 0.07 mag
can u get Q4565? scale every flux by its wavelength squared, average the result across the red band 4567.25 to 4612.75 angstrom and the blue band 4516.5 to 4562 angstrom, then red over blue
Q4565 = 1.1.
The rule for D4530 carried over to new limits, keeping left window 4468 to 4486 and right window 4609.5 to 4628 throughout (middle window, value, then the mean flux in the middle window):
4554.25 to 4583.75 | -0.01 mag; 116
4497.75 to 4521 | -0.04 mag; 117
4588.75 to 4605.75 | 0.02 mag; 114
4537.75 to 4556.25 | 0.01 mag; 113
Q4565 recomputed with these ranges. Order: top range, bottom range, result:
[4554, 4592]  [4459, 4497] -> 1.09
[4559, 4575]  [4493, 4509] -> 1.04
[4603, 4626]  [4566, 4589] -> 1.02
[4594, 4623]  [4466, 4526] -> 1.07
